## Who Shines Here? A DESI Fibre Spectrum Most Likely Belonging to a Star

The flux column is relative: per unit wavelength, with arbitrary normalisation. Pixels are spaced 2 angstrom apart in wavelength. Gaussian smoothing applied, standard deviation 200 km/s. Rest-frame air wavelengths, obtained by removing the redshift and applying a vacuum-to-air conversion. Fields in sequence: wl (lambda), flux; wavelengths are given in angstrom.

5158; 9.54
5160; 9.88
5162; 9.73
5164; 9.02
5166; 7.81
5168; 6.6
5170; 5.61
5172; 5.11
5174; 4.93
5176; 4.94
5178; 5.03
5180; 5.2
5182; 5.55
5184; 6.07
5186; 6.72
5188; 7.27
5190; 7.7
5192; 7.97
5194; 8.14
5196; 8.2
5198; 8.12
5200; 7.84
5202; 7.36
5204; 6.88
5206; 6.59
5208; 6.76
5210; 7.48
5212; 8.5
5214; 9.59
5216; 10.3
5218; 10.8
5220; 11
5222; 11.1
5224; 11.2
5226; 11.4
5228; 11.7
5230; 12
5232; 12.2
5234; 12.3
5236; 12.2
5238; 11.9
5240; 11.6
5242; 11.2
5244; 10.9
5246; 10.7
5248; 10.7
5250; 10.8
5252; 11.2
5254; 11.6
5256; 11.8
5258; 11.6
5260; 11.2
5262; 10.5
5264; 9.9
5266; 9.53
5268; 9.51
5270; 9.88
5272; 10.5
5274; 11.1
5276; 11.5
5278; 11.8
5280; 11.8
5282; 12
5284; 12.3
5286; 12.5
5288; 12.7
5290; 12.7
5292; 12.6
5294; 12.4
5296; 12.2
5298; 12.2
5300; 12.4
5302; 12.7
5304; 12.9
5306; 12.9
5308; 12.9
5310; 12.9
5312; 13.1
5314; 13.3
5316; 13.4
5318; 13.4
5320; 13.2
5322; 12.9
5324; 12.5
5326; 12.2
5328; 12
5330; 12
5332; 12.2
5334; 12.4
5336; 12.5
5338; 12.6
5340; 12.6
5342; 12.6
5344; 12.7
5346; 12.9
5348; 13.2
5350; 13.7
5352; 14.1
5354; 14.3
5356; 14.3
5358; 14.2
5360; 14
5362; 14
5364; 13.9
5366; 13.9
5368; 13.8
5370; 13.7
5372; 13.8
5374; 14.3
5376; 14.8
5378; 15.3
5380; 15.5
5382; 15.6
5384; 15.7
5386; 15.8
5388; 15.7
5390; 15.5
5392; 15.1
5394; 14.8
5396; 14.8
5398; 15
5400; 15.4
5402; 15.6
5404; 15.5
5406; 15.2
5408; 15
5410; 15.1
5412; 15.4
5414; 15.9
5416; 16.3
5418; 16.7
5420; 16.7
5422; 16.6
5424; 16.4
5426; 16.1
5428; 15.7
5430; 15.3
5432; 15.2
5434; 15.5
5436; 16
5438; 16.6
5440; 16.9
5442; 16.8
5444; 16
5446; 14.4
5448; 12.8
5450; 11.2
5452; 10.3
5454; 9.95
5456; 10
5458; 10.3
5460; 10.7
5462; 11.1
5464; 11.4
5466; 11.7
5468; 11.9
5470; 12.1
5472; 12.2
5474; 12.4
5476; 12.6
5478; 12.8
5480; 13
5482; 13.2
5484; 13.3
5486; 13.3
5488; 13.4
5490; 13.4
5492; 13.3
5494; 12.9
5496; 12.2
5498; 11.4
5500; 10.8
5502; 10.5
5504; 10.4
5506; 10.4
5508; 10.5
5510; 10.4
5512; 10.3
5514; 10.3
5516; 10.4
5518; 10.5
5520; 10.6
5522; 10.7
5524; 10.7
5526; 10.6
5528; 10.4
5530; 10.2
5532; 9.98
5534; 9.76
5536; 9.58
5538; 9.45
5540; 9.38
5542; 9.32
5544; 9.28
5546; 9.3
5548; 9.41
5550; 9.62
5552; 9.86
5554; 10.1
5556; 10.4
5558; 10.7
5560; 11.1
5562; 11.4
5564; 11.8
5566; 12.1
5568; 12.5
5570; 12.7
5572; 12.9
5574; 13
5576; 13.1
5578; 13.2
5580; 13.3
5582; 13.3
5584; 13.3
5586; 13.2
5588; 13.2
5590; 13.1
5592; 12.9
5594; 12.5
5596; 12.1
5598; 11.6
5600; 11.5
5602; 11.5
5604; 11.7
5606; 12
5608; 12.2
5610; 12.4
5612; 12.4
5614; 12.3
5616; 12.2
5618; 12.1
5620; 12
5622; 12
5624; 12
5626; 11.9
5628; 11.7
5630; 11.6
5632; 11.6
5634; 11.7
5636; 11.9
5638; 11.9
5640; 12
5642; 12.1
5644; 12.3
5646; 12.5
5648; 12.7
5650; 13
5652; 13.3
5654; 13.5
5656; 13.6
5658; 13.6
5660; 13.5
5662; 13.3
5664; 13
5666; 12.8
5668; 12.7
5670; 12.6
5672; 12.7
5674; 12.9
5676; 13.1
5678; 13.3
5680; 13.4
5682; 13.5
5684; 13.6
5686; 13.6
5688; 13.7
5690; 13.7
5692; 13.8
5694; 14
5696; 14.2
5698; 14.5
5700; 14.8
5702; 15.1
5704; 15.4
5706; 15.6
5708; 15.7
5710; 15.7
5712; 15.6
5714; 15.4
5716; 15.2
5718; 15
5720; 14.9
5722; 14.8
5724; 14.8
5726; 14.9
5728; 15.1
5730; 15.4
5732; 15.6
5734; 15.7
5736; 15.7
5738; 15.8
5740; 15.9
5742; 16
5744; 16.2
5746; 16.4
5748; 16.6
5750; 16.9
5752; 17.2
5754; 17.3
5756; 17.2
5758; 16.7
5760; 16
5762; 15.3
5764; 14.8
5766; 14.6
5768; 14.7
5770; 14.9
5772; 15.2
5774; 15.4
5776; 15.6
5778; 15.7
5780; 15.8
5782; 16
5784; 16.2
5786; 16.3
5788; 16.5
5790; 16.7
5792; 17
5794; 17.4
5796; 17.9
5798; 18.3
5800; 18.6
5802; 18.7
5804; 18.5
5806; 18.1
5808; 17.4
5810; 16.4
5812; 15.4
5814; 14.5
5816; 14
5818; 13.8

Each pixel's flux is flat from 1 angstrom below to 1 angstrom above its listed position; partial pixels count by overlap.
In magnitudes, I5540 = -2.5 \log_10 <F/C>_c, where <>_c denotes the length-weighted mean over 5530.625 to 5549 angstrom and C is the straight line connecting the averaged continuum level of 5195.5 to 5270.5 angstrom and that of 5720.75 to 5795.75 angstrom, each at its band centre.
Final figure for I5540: 0.38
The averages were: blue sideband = 10.2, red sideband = 15.9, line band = 9.51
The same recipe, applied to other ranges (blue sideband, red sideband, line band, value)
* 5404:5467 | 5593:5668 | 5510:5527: 0.27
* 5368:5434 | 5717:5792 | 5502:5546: 0.46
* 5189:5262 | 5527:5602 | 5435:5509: -0.14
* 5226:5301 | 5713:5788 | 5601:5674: 0.19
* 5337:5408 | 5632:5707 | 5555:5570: 0.19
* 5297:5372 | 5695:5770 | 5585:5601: 0.18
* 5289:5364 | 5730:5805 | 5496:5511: 0.31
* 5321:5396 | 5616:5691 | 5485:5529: 0.18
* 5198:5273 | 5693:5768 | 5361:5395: -0.24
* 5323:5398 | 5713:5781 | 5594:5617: 0.24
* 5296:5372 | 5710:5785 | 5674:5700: 0.12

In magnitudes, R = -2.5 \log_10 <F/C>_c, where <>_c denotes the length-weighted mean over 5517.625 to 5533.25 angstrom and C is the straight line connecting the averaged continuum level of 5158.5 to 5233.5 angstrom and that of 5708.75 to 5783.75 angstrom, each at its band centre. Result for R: 0.21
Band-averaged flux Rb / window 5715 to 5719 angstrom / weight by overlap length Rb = 15.1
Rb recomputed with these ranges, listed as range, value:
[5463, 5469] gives 11.7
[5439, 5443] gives 16.9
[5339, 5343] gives 12.6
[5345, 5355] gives 13.6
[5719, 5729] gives 14.9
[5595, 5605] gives 11.7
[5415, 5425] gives 16.5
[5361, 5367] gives 13.9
